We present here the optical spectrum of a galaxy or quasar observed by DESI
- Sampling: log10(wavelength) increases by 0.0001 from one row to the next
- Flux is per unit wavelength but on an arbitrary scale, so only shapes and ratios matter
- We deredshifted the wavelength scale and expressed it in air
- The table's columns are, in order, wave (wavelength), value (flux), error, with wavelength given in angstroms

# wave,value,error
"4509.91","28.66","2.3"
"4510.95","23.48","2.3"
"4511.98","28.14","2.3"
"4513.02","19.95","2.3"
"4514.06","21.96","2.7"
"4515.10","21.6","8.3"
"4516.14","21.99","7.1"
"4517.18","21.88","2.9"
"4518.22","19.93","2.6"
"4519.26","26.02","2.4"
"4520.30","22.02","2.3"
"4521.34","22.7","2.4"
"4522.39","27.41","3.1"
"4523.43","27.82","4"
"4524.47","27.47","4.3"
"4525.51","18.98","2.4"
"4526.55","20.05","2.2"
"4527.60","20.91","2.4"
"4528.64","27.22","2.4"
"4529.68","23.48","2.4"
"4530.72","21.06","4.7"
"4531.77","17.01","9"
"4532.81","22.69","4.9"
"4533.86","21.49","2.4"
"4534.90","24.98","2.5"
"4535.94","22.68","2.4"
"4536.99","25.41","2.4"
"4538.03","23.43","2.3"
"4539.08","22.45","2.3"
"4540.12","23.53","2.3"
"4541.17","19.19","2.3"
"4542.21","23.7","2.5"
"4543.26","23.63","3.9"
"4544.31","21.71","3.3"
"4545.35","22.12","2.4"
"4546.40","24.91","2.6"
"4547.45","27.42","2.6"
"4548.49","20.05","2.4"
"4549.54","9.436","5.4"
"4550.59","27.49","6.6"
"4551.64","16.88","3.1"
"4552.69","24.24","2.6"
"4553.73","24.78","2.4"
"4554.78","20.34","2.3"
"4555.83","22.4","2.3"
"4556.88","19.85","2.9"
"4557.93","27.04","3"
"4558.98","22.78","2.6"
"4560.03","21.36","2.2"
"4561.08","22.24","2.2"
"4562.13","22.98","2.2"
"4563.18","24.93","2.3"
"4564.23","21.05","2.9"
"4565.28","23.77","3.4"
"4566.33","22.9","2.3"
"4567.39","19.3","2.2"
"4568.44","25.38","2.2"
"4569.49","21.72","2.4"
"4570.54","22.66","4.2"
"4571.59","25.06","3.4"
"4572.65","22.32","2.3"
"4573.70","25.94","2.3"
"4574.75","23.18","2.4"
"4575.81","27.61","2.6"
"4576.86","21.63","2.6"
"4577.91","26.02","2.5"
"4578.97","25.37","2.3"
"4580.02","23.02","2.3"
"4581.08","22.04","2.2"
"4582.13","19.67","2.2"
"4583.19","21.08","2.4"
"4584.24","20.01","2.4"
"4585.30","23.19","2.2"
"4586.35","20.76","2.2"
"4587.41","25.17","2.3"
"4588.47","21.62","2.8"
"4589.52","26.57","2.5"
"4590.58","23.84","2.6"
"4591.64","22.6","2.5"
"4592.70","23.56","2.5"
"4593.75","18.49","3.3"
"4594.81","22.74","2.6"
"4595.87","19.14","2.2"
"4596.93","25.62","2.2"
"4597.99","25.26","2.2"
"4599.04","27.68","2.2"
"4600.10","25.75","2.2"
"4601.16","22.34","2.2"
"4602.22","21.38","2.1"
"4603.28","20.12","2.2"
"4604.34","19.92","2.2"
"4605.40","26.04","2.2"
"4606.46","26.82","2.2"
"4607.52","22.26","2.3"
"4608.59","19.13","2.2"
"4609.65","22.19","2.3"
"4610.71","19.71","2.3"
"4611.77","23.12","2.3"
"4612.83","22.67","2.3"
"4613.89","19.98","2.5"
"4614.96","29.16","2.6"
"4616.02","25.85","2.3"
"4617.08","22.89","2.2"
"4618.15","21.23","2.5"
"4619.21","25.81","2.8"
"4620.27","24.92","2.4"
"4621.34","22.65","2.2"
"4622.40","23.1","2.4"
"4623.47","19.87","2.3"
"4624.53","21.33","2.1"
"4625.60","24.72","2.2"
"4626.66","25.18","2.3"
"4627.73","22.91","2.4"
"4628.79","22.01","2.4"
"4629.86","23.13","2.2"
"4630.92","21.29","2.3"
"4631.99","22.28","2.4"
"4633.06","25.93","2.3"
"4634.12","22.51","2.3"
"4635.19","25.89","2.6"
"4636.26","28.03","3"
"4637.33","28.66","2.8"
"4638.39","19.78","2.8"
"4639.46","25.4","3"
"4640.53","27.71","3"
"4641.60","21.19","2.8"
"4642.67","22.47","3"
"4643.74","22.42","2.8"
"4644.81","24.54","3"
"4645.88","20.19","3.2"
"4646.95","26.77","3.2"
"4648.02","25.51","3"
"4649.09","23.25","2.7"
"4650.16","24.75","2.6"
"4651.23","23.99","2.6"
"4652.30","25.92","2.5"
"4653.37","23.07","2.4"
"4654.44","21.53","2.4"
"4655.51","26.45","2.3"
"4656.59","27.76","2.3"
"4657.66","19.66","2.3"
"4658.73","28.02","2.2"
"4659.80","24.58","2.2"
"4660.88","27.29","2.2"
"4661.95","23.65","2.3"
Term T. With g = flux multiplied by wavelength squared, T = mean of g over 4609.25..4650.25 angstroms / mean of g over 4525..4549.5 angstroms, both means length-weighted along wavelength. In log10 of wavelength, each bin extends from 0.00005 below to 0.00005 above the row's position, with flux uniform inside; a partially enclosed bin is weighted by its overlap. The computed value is 1.1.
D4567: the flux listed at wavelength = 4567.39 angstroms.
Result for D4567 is 19.3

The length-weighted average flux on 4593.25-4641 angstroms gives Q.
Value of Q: 23.4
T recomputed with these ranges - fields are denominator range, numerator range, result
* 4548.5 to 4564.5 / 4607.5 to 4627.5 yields 1.08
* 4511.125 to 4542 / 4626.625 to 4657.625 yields 1.11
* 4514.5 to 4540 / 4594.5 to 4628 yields 1.05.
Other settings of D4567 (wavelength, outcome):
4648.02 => 25.51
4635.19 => 25.89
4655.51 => 26.45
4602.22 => 21.38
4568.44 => 25.38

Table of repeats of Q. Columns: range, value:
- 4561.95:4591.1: 23.2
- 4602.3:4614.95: 22.3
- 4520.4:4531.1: 23.7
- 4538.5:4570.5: 22.3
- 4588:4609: 23.1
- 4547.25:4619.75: 22.8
